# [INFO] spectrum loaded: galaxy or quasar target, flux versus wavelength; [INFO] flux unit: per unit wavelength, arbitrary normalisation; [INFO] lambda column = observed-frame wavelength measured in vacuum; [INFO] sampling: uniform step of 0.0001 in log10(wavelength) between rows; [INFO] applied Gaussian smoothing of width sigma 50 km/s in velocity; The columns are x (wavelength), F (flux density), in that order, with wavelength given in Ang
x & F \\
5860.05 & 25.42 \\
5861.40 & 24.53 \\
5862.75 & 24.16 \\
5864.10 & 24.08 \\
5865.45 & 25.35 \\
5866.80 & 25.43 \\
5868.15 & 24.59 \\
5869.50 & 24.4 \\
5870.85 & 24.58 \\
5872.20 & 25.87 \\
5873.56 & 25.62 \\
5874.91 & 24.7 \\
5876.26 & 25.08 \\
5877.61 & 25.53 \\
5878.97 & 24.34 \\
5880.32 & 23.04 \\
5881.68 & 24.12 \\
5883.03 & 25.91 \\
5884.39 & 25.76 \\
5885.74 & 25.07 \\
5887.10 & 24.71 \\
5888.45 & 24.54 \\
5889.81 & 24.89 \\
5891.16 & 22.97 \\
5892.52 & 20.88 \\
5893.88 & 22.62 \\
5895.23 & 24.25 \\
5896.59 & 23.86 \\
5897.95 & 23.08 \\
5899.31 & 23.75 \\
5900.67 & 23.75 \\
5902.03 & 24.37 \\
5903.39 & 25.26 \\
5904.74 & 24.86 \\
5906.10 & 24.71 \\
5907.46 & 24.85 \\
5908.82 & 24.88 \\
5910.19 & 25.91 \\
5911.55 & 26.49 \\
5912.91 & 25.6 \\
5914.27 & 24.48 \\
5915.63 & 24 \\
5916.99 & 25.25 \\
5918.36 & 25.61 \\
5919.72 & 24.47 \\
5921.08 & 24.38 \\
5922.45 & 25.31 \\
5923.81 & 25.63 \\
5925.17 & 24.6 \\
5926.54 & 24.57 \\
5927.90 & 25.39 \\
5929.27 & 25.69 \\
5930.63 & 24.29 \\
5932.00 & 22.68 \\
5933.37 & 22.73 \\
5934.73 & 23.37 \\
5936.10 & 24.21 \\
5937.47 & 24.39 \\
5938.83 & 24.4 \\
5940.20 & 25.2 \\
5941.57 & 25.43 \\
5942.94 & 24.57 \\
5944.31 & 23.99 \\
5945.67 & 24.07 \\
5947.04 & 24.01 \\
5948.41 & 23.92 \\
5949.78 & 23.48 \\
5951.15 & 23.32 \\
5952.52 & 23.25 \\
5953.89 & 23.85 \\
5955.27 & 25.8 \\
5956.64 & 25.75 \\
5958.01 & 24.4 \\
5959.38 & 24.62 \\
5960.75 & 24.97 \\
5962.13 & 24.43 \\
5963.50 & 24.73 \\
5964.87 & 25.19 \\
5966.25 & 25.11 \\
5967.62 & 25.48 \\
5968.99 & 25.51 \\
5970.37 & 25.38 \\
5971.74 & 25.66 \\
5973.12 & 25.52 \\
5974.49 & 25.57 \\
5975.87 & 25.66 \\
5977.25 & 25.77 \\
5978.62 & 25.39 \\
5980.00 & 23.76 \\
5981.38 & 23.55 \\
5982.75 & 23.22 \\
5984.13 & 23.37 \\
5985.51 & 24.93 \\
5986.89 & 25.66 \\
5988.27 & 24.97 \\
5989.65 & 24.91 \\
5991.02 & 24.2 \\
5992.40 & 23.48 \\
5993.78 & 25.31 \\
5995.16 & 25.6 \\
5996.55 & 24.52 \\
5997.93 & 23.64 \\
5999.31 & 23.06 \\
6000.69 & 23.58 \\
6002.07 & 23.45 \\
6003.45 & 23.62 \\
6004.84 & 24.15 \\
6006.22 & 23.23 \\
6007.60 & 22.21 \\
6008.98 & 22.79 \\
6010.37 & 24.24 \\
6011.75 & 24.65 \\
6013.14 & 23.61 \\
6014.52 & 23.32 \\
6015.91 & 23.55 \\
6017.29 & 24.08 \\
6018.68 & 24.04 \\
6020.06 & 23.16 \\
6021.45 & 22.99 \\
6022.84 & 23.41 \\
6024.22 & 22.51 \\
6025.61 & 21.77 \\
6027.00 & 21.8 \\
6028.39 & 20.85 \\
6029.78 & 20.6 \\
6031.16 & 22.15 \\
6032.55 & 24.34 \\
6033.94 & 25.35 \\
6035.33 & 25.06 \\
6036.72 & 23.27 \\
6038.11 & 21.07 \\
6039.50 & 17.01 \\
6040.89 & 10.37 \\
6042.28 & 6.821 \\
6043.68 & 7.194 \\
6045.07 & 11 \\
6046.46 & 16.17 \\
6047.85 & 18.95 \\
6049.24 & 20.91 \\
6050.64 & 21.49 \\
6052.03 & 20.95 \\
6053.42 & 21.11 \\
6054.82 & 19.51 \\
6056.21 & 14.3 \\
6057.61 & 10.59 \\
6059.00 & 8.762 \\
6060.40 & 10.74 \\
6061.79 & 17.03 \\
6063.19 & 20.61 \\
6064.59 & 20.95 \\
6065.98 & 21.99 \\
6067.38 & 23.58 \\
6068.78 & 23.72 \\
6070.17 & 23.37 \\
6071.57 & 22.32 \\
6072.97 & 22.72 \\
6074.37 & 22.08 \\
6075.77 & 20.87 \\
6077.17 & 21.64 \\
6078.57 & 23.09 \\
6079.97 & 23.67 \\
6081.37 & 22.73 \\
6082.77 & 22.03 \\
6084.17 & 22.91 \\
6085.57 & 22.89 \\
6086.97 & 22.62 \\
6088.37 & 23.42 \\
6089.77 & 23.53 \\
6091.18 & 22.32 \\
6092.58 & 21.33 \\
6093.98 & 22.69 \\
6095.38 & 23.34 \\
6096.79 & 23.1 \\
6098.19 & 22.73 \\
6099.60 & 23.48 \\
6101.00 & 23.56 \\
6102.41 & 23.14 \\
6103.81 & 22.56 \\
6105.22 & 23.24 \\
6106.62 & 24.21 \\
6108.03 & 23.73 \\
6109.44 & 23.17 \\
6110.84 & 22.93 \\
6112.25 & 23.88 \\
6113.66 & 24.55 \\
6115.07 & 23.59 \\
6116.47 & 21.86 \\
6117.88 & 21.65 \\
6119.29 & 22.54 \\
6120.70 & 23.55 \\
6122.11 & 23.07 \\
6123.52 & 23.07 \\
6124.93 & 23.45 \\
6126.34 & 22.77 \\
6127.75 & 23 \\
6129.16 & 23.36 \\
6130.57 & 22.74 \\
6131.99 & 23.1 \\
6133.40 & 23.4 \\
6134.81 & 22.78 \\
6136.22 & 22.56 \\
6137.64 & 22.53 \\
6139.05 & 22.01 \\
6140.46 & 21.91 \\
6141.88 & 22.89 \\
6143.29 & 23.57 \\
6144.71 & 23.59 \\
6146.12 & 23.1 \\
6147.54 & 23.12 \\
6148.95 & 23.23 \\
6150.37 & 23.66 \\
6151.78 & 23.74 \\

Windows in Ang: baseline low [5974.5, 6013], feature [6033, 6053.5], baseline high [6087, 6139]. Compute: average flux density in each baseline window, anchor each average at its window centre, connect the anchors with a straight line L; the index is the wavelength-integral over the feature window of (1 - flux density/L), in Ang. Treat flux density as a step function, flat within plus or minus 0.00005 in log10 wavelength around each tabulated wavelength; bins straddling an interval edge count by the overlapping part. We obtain 5.15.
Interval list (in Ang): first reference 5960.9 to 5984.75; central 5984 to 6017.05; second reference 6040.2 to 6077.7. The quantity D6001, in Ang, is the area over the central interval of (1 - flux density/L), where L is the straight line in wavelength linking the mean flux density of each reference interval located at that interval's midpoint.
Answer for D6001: -2.1 Ang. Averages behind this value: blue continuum 24.9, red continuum 17.8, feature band 24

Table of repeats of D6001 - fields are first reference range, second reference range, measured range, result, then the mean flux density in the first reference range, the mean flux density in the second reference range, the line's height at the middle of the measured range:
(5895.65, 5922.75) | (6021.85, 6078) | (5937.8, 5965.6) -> -1.69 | 24.7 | 19.3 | 23.1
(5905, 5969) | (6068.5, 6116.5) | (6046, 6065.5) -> 5.01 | 24.7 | 23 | 23.4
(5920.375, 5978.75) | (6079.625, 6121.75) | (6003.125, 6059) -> 8.30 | 24.7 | 23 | 23.8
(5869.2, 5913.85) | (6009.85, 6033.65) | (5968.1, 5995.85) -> -1.62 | 24.6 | 23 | 23.5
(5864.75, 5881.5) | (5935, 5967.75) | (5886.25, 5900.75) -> 0.69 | 24.9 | 24.5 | 24.8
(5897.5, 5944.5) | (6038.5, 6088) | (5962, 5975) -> -1.49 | 24.6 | 18.8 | 22.7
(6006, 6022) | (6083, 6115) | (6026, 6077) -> 9.66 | 23.5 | 23.1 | 23.3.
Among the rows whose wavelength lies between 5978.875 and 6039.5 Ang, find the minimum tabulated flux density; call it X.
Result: 17.01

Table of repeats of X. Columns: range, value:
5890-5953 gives 20.88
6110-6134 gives 21.65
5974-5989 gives 23.22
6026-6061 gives 6.821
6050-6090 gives 8.762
